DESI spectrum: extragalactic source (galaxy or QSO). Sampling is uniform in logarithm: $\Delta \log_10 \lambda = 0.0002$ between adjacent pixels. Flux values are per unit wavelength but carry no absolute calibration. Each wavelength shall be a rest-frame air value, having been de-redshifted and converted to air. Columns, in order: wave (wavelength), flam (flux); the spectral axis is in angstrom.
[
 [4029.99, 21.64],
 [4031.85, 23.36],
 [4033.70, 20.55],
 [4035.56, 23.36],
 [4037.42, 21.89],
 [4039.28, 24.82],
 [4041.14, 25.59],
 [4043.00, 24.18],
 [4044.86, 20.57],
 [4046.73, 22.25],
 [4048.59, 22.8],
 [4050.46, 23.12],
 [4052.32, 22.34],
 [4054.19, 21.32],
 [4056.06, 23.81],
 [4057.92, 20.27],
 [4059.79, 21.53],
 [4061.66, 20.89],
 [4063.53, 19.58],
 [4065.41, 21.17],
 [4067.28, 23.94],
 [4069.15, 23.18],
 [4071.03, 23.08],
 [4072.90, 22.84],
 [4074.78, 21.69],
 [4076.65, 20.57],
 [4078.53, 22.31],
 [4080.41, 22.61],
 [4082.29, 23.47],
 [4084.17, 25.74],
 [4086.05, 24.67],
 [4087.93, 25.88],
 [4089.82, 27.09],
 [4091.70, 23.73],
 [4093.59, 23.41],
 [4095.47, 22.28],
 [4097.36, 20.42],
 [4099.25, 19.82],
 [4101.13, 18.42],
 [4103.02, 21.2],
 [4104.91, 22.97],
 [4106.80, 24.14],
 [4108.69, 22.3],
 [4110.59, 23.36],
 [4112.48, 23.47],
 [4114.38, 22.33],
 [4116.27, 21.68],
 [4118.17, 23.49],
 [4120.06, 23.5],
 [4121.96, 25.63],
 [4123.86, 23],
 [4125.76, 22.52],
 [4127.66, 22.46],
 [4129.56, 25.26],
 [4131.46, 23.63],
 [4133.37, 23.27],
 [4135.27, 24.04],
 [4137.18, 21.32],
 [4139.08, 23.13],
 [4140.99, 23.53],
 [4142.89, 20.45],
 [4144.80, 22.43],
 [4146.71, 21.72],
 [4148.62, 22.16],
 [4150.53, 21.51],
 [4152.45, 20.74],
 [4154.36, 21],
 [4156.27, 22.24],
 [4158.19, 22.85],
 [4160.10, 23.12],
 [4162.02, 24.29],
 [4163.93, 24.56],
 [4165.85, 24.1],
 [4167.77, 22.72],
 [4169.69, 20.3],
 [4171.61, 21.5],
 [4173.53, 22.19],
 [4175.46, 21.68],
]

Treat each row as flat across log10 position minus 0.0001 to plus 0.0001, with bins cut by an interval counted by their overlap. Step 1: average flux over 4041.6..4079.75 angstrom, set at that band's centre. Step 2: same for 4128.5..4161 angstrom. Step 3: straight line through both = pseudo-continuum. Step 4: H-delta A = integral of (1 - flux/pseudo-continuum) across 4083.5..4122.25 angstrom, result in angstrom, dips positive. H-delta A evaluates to -1.3 angstrom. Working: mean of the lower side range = 22.1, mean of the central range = 23.1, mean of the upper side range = 22.5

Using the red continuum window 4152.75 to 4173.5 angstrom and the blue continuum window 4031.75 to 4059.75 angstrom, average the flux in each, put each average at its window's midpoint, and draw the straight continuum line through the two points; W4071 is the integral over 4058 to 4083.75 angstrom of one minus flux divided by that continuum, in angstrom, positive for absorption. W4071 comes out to 0.6 angstrom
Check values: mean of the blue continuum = 22.6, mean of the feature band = 22.1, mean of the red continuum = 22.6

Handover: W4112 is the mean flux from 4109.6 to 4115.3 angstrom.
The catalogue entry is 23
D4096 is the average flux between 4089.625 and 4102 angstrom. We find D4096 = 21.9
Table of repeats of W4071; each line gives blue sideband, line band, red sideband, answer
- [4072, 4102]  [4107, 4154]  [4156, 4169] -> 0.8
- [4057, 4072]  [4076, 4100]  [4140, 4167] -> -1.5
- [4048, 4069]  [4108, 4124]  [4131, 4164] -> -0.7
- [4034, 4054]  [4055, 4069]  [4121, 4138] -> 0.8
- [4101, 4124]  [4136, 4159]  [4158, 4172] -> 1.0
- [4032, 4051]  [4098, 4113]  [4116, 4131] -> 1.0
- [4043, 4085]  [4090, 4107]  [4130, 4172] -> 0.3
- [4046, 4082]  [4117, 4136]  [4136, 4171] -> -1.2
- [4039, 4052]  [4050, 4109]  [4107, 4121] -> 1.5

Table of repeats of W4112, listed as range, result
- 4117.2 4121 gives 23.5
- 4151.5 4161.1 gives 22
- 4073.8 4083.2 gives 22.1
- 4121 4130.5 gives 23.8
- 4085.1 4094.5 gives 24.9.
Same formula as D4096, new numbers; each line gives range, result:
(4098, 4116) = 22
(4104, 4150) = 23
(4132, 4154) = 22.2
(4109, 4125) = 23.3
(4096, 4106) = 20.7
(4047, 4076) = 22.1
